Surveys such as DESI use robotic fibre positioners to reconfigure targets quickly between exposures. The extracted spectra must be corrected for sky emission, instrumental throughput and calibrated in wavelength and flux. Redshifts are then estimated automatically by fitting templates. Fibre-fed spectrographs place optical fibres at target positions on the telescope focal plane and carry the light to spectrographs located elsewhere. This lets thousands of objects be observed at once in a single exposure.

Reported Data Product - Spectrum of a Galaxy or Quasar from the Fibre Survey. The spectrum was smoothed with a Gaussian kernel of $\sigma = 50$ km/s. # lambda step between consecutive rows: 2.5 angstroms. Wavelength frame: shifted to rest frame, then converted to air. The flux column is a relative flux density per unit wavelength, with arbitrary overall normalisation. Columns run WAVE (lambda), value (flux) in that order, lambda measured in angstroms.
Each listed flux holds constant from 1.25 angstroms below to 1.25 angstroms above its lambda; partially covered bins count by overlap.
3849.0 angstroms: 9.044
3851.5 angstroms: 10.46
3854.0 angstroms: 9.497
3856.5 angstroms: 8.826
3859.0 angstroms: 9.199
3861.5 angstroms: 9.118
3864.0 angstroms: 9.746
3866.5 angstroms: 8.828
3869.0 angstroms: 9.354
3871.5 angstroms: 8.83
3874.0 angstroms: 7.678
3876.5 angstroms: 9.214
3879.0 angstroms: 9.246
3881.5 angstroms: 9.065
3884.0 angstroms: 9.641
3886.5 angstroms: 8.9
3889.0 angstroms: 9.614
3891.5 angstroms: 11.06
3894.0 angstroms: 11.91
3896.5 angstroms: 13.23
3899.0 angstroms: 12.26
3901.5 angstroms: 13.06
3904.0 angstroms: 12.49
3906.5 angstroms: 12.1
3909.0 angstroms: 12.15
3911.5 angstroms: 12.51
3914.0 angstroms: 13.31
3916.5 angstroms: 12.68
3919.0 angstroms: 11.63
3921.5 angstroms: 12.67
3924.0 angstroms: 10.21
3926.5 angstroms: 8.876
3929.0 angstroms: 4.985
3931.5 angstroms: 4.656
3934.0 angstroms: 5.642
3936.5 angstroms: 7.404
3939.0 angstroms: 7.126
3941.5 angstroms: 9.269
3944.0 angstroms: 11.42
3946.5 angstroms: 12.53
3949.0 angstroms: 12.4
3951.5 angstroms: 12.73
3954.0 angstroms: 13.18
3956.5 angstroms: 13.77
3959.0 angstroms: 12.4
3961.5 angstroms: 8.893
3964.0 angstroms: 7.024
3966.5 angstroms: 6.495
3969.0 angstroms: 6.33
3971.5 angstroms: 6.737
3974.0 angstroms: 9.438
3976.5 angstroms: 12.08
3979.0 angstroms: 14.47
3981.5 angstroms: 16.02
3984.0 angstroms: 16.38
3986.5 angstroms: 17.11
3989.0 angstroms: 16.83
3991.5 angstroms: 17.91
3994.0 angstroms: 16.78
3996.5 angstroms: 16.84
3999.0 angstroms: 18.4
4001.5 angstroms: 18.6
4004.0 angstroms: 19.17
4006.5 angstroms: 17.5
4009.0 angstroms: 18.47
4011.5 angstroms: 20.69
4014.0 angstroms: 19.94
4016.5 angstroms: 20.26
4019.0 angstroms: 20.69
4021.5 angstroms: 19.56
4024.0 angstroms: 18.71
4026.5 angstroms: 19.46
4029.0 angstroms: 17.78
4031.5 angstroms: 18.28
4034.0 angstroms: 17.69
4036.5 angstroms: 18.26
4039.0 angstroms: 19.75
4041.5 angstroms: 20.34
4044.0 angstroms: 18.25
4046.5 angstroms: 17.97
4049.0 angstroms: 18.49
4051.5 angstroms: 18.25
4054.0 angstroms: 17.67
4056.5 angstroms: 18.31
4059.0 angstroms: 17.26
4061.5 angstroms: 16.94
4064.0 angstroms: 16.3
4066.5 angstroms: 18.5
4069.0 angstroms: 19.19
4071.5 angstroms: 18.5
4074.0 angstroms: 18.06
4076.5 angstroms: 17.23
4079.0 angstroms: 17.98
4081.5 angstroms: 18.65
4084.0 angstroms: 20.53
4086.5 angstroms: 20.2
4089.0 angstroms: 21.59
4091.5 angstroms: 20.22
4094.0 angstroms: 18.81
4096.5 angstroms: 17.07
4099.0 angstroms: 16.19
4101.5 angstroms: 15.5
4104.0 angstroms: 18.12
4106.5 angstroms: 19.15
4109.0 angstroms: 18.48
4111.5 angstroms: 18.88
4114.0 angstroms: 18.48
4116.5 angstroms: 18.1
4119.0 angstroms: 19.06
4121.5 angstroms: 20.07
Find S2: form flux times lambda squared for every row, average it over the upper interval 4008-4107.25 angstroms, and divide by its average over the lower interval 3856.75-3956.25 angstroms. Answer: 2.0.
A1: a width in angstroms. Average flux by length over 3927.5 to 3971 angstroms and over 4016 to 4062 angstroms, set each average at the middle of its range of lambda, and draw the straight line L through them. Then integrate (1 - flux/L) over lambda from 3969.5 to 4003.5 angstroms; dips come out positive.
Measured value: -4.8 angstroms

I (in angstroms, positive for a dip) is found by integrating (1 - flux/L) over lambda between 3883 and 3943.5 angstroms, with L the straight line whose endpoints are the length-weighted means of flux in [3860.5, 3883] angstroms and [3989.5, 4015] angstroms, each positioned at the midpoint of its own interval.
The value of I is 7.18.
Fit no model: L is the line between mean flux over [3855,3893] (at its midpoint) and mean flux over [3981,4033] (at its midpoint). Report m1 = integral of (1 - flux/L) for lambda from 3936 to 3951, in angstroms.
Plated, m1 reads 4.0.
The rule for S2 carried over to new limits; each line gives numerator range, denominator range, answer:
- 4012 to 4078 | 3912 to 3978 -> 1.99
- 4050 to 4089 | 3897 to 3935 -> 1.85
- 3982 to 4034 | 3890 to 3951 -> 1.81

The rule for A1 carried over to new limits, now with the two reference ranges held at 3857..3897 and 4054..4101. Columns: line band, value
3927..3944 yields 7.26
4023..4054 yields -3.59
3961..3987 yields 5.69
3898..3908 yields -1.64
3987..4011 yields -4.79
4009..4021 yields -3.48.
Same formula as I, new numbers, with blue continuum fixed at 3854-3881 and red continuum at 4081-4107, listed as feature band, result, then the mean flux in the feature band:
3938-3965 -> 3.36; 11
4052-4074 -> -0.59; 17.9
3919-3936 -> 5.05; 8.1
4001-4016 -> -4.06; 19.1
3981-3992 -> -2.11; 16.8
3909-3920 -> -1.47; 12.5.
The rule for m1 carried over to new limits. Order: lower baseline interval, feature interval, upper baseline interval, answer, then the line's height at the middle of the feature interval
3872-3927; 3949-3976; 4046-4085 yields 7.45 angstroms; 13.7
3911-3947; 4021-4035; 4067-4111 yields -3.18 angstroms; 15.1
